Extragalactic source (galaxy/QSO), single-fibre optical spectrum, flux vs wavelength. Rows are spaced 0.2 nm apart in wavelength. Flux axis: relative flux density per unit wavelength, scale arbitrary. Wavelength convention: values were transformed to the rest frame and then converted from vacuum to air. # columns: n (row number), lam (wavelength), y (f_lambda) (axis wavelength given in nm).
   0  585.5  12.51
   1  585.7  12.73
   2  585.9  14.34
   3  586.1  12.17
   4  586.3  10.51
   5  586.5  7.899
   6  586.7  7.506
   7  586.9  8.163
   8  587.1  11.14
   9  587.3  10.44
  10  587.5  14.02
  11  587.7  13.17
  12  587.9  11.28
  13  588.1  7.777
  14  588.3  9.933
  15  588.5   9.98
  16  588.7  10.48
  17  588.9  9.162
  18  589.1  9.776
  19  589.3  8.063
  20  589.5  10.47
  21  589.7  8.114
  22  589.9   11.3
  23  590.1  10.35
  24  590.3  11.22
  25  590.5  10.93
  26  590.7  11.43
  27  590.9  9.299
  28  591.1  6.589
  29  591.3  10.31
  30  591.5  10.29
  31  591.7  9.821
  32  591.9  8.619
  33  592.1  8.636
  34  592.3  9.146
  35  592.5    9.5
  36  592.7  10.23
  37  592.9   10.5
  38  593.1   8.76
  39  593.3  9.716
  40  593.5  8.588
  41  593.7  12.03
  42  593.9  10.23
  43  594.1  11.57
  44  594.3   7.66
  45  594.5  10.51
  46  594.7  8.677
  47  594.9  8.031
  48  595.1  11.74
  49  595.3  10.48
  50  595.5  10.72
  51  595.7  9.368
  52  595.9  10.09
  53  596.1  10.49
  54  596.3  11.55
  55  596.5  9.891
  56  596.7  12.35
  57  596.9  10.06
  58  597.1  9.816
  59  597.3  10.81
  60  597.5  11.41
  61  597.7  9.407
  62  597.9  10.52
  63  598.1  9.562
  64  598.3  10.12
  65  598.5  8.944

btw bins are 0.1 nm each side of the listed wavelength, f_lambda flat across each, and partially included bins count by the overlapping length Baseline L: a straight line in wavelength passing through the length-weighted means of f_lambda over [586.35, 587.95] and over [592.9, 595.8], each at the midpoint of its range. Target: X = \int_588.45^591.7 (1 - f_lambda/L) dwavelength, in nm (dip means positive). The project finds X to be 0.11 nm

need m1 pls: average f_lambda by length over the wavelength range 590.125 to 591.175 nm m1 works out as 10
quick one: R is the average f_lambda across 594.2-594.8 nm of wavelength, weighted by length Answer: 8.95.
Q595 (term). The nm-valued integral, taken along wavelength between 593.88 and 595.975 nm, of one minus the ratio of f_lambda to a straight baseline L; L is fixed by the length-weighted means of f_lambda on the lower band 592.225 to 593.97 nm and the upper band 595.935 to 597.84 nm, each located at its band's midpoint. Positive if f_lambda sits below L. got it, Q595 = 0.07 nm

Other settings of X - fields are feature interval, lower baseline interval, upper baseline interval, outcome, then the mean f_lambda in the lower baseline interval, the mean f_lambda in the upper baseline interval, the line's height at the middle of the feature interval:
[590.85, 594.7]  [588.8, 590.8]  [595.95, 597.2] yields 0.291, 10.1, 10.7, 10.3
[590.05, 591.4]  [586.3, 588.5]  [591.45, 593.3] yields -0.041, 10.1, 9.49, 9.71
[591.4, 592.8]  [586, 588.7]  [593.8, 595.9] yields 0.083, 10.3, 9.91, 10.1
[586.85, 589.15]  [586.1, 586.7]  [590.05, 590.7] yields -0.112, 9.42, 11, 10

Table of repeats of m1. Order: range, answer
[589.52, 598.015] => 10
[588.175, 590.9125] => 10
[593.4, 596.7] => 10.2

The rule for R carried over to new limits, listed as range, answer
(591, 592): 9.13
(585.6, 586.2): 13.1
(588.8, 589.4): 9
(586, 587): 9.25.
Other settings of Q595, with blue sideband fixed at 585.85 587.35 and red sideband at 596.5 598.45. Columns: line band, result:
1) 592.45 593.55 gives 0.07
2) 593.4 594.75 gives 0.05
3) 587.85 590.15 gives 0.12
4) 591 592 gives 0.11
